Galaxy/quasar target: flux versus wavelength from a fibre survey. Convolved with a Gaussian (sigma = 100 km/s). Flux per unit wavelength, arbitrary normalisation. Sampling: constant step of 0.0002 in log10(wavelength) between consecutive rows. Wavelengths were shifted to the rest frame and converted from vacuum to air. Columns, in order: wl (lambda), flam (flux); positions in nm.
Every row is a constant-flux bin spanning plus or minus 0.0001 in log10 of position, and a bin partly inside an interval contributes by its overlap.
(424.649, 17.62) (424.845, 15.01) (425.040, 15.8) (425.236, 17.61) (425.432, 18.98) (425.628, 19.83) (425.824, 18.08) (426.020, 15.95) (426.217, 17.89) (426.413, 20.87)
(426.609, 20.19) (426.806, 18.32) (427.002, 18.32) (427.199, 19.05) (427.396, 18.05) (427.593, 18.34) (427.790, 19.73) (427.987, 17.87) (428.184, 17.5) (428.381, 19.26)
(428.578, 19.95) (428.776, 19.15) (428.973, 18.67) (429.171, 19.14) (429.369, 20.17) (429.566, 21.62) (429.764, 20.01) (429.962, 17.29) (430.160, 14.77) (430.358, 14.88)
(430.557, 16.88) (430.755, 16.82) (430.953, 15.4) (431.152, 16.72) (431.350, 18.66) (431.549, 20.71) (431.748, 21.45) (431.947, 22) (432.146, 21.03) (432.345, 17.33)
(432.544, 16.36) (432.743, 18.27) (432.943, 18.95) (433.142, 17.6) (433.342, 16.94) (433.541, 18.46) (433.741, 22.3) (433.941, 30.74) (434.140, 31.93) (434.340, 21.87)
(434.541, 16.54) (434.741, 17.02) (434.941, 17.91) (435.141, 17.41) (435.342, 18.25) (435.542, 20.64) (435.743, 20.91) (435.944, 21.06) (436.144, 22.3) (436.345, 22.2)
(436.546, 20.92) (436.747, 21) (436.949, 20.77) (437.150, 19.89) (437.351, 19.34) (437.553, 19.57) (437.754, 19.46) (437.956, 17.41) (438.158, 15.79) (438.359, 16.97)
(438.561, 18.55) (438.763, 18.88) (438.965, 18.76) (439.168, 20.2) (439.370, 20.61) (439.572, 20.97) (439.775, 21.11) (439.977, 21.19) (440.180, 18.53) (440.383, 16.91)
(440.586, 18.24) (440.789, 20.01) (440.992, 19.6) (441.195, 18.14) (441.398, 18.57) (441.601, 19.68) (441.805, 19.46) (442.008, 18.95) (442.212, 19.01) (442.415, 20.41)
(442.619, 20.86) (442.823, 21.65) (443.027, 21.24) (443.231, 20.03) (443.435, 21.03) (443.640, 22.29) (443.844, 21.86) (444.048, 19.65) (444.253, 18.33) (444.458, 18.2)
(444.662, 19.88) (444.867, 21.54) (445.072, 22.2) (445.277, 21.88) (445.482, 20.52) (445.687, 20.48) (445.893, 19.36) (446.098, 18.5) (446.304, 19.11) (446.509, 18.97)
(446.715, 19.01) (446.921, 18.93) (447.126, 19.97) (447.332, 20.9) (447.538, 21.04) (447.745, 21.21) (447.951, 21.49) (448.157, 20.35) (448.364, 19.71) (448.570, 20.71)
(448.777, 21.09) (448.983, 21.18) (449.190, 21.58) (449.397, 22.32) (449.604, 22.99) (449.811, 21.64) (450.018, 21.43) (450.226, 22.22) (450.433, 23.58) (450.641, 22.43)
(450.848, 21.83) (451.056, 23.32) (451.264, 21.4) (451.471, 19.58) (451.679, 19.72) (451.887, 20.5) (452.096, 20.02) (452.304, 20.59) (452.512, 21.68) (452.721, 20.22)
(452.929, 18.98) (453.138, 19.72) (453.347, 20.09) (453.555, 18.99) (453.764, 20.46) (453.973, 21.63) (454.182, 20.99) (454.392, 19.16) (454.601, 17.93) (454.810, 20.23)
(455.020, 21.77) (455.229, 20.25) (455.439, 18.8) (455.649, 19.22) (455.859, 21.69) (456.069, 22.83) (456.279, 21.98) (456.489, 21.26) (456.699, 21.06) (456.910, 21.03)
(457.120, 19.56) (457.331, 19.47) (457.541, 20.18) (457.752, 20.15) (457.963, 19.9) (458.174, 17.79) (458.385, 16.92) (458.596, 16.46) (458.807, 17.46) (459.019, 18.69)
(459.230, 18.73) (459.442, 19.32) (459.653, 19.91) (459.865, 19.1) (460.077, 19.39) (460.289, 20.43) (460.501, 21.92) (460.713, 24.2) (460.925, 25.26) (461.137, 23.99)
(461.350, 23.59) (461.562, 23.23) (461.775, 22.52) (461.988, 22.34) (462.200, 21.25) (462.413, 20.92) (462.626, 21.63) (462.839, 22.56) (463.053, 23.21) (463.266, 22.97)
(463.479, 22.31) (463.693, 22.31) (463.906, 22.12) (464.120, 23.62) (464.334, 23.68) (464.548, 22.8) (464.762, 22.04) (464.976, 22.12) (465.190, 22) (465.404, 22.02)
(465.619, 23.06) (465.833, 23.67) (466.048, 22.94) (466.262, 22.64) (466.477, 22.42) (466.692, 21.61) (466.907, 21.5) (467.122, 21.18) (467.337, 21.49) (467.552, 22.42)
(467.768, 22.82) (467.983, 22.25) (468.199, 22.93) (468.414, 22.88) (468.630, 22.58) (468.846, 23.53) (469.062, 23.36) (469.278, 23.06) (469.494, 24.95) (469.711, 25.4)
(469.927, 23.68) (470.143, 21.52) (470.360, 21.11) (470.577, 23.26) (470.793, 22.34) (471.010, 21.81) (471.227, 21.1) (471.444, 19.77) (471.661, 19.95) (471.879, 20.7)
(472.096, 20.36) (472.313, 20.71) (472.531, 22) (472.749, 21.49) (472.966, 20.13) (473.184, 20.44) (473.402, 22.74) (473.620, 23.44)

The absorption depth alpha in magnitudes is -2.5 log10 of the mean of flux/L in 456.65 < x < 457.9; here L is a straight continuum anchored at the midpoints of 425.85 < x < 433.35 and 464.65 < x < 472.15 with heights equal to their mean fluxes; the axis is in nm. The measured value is 0.05 mag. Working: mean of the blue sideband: 18.5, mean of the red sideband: 22.3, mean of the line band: 20.2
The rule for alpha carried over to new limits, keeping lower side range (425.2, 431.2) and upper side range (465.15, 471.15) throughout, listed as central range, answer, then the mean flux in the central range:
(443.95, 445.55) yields -0.008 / 20.3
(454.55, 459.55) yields 0.091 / 19.7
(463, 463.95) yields -0.022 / 22.6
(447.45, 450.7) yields -0.049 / 21.5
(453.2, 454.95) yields 0.061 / 20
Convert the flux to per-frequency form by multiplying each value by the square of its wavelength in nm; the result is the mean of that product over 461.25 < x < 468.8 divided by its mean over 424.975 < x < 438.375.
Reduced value 1.4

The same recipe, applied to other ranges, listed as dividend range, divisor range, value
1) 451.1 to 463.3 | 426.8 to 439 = 1.19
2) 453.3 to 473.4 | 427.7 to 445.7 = 1.23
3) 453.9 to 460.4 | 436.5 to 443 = 1.10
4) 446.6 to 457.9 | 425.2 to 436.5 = 1.19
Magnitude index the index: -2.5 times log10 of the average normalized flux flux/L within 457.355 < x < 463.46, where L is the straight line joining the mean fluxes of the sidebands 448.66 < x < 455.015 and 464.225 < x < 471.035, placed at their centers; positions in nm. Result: 0.05 mag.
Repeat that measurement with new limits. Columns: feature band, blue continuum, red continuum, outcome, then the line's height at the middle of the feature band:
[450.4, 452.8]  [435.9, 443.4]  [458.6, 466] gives -0.02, 20.8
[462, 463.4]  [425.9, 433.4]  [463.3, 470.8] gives 0.00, 22.2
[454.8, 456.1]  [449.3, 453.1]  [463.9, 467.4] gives 0.05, 21.6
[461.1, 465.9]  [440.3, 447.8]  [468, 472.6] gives -0.05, 21.6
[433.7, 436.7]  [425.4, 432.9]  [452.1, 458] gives -0.13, 19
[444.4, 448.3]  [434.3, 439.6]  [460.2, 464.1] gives 0.02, 20.6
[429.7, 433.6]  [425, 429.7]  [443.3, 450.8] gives 0.07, 19.2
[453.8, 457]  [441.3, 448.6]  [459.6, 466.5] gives 0.04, 21.5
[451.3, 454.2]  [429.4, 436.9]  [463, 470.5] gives 0.06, 21.4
